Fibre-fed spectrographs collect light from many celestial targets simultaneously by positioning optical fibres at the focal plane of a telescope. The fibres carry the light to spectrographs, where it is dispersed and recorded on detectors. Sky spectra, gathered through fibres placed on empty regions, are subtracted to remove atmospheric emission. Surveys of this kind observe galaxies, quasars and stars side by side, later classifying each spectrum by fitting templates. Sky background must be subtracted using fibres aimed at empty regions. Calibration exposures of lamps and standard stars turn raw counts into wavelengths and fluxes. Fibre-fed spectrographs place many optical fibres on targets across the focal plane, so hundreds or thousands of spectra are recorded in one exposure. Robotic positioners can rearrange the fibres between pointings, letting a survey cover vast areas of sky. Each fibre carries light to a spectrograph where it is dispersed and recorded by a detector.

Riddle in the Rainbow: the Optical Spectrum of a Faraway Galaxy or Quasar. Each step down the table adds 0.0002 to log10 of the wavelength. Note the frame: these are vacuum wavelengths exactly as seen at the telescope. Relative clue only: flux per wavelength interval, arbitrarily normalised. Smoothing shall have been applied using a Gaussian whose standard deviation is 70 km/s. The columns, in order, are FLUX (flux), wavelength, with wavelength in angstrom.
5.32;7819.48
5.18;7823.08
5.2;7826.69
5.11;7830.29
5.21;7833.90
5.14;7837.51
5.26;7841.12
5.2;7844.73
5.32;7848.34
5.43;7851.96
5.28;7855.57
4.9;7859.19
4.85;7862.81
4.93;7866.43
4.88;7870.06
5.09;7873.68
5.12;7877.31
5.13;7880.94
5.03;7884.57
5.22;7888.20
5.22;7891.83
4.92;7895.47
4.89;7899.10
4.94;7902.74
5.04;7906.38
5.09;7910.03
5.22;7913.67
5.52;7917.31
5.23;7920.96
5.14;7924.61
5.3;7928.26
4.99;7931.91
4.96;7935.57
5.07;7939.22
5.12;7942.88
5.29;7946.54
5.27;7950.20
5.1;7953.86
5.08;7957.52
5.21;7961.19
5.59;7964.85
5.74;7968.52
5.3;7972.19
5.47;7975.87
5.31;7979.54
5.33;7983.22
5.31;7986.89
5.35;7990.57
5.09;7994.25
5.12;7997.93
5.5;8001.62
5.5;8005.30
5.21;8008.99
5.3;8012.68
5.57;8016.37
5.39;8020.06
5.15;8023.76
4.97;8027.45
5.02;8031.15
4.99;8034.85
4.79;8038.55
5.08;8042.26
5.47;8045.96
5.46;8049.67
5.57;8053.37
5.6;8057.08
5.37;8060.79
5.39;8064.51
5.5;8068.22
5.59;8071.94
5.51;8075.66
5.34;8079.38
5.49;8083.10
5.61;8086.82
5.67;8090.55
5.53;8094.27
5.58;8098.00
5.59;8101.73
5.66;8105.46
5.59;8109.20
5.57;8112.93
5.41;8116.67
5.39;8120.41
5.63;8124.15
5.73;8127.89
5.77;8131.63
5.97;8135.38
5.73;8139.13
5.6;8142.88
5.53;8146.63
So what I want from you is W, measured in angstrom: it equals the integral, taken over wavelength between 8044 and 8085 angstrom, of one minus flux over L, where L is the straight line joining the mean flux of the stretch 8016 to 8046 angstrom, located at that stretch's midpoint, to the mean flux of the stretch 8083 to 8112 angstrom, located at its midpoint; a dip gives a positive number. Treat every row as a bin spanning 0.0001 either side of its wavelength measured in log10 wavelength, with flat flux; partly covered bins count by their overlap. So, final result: -0.93 angstrom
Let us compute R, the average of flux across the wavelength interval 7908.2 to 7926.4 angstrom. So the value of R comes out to 5.24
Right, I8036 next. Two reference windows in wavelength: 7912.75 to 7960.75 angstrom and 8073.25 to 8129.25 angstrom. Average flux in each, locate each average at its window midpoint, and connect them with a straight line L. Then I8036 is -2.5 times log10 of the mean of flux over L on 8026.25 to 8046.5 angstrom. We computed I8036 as 0.08 mag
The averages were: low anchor 5.18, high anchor 5.55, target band 5.03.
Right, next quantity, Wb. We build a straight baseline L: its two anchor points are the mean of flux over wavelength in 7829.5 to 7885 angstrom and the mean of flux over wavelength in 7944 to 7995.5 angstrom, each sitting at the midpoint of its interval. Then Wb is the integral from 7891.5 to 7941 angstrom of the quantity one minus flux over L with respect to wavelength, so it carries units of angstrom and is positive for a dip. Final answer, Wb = 1.1 angstrom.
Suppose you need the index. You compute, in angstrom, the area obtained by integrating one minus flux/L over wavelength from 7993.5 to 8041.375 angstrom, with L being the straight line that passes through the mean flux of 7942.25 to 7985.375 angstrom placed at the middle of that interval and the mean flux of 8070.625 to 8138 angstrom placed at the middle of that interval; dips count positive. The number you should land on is 1.99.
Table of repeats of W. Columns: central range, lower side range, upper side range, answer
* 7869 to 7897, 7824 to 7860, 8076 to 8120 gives 1.0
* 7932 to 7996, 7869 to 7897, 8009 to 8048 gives -1.6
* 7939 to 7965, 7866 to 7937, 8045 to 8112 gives 0.1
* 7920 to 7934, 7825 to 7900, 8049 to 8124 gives 0.2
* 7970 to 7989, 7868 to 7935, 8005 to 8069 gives -0.5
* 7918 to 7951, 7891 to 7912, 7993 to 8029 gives -0.5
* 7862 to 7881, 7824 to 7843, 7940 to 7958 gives 0.7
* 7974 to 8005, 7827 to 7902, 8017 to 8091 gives -0.3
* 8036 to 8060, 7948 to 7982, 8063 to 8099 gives 0.7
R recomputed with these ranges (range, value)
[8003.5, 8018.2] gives 5.39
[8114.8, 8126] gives 5.48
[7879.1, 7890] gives 5.13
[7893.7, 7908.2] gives 4.95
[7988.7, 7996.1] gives 5.22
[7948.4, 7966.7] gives 5.25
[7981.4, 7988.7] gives 5.33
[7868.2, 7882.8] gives 5.05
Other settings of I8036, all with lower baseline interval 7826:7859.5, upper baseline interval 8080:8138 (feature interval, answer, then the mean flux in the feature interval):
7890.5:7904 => 0.07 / 4.99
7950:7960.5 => 0.05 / 5.14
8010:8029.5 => 0.04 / 5.27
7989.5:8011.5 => 0.03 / 5.29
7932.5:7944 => 0.07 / 5.04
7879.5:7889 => 0.03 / 5.12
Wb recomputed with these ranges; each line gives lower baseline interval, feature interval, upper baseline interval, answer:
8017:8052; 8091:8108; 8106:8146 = -0.30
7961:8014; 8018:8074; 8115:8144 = 1.96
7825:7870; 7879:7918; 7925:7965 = 0.40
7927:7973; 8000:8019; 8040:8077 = -0.23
